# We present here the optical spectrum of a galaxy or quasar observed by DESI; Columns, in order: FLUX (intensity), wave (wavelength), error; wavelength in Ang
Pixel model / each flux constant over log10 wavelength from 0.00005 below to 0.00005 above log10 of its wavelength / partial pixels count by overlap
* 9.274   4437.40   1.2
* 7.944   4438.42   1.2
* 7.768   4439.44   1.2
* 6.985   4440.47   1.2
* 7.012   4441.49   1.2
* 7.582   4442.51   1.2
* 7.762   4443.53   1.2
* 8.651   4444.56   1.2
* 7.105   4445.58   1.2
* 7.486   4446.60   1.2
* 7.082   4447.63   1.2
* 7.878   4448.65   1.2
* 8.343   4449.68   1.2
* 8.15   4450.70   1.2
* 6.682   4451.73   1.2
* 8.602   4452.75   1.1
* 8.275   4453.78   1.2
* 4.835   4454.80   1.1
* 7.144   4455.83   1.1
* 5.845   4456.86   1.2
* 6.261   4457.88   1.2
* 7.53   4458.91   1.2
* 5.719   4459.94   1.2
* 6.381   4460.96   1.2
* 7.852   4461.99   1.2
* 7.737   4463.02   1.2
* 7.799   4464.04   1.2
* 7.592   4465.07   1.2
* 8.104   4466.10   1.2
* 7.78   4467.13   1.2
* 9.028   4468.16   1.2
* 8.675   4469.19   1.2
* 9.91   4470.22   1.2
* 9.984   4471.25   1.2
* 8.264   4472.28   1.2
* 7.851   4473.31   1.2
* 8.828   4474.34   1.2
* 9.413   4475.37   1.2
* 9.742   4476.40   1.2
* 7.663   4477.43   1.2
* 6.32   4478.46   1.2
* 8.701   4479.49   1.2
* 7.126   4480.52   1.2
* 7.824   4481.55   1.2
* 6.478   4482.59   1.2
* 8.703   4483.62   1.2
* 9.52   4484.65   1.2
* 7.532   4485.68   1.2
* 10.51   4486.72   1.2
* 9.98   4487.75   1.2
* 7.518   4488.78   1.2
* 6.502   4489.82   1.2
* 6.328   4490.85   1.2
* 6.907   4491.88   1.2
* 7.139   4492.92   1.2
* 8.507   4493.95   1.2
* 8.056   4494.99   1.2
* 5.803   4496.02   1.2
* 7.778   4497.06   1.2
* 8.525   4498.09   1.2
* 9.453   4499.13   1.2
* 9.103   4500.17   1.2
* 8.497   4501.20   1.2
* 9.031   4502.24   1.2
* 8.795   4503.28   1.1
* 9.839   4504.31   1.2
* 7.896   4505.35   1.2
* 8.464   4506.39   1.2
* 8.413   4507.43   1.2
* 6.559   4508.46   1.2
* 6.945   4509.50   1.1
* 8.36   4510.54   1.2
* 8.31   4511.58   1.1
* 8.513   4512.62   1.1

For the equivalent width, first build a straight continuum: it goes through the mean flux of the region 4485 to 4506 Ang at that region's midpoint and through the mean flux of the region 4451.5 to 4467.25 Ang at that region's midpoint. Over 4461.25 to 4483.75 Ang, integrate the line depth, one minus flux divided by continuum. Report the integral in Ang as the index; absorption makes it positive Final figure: -2.12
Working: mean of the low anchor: 7.13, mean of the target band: 8.22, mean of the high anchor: 8.2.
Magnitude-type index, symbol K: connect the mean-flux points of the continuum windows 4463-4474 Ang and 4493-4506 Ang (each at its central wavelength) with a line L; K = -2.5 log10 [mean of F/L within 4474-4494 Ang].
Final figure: 0.05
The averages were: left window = 8.47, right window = 8.4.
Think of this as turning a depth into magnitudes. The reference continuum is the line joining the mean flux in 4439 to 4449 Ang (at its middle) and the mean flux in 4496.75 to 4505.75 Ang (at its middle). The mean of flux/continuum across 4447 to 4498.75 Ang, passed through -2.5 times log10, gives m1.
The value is 0.05 mag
